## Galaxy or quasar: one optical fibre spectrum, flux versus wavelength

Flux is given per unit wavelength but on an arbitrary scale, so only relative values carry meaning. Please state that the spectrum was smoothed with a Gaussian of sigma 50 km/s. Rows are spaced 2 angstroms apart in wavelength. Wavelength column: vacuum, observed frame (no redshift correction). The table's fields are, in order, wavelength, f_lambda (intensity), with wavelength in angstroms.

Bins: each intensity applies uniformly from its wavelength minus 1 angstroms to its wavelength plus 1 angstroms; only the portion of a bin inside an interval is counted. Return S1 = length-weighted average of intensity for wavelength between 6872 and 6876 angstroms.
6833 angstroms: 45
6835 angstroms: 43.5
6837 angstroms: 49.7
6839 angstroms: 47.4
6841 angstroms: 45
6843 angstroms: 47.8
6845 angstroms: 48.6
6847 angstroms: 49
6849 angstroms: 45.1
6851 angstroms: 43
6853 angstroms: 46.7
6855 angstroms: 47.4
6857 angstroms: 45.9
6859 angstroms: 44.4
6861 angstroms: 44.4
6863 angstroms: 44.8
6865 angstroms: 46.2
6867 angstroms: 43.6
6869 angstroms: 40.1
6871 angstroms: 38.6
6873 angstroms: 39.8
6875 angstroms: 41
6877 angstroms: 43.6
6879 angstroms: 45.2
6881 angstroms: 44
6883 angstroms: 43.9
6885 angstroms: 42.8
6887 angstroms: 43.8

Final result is 40.4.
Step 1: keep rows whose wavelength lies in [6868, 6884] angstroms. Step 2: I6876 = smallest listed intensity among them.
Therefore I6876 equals 38.6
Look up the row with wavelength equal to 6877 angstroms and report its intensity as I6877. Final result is 43.6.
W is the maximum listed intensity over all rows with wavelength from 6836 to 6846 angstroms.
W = 49.7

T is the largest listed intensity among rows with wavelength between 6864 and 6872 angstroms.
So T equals 46.2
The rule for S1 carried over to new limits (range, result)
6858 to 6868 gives 44.7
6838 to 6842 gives 46.2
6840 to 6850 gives 47.1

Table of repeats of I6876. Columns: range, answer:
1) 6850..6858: 43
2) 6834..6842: 43.5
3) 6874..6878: 41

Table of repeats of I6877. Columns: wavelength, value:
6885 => 42.8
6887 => 43.8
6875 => 41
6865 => 46.2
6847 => 49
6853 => 46.7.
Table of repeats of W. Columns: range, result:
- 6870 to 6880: 45.2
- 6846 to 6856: 49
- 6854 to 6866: 47.4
